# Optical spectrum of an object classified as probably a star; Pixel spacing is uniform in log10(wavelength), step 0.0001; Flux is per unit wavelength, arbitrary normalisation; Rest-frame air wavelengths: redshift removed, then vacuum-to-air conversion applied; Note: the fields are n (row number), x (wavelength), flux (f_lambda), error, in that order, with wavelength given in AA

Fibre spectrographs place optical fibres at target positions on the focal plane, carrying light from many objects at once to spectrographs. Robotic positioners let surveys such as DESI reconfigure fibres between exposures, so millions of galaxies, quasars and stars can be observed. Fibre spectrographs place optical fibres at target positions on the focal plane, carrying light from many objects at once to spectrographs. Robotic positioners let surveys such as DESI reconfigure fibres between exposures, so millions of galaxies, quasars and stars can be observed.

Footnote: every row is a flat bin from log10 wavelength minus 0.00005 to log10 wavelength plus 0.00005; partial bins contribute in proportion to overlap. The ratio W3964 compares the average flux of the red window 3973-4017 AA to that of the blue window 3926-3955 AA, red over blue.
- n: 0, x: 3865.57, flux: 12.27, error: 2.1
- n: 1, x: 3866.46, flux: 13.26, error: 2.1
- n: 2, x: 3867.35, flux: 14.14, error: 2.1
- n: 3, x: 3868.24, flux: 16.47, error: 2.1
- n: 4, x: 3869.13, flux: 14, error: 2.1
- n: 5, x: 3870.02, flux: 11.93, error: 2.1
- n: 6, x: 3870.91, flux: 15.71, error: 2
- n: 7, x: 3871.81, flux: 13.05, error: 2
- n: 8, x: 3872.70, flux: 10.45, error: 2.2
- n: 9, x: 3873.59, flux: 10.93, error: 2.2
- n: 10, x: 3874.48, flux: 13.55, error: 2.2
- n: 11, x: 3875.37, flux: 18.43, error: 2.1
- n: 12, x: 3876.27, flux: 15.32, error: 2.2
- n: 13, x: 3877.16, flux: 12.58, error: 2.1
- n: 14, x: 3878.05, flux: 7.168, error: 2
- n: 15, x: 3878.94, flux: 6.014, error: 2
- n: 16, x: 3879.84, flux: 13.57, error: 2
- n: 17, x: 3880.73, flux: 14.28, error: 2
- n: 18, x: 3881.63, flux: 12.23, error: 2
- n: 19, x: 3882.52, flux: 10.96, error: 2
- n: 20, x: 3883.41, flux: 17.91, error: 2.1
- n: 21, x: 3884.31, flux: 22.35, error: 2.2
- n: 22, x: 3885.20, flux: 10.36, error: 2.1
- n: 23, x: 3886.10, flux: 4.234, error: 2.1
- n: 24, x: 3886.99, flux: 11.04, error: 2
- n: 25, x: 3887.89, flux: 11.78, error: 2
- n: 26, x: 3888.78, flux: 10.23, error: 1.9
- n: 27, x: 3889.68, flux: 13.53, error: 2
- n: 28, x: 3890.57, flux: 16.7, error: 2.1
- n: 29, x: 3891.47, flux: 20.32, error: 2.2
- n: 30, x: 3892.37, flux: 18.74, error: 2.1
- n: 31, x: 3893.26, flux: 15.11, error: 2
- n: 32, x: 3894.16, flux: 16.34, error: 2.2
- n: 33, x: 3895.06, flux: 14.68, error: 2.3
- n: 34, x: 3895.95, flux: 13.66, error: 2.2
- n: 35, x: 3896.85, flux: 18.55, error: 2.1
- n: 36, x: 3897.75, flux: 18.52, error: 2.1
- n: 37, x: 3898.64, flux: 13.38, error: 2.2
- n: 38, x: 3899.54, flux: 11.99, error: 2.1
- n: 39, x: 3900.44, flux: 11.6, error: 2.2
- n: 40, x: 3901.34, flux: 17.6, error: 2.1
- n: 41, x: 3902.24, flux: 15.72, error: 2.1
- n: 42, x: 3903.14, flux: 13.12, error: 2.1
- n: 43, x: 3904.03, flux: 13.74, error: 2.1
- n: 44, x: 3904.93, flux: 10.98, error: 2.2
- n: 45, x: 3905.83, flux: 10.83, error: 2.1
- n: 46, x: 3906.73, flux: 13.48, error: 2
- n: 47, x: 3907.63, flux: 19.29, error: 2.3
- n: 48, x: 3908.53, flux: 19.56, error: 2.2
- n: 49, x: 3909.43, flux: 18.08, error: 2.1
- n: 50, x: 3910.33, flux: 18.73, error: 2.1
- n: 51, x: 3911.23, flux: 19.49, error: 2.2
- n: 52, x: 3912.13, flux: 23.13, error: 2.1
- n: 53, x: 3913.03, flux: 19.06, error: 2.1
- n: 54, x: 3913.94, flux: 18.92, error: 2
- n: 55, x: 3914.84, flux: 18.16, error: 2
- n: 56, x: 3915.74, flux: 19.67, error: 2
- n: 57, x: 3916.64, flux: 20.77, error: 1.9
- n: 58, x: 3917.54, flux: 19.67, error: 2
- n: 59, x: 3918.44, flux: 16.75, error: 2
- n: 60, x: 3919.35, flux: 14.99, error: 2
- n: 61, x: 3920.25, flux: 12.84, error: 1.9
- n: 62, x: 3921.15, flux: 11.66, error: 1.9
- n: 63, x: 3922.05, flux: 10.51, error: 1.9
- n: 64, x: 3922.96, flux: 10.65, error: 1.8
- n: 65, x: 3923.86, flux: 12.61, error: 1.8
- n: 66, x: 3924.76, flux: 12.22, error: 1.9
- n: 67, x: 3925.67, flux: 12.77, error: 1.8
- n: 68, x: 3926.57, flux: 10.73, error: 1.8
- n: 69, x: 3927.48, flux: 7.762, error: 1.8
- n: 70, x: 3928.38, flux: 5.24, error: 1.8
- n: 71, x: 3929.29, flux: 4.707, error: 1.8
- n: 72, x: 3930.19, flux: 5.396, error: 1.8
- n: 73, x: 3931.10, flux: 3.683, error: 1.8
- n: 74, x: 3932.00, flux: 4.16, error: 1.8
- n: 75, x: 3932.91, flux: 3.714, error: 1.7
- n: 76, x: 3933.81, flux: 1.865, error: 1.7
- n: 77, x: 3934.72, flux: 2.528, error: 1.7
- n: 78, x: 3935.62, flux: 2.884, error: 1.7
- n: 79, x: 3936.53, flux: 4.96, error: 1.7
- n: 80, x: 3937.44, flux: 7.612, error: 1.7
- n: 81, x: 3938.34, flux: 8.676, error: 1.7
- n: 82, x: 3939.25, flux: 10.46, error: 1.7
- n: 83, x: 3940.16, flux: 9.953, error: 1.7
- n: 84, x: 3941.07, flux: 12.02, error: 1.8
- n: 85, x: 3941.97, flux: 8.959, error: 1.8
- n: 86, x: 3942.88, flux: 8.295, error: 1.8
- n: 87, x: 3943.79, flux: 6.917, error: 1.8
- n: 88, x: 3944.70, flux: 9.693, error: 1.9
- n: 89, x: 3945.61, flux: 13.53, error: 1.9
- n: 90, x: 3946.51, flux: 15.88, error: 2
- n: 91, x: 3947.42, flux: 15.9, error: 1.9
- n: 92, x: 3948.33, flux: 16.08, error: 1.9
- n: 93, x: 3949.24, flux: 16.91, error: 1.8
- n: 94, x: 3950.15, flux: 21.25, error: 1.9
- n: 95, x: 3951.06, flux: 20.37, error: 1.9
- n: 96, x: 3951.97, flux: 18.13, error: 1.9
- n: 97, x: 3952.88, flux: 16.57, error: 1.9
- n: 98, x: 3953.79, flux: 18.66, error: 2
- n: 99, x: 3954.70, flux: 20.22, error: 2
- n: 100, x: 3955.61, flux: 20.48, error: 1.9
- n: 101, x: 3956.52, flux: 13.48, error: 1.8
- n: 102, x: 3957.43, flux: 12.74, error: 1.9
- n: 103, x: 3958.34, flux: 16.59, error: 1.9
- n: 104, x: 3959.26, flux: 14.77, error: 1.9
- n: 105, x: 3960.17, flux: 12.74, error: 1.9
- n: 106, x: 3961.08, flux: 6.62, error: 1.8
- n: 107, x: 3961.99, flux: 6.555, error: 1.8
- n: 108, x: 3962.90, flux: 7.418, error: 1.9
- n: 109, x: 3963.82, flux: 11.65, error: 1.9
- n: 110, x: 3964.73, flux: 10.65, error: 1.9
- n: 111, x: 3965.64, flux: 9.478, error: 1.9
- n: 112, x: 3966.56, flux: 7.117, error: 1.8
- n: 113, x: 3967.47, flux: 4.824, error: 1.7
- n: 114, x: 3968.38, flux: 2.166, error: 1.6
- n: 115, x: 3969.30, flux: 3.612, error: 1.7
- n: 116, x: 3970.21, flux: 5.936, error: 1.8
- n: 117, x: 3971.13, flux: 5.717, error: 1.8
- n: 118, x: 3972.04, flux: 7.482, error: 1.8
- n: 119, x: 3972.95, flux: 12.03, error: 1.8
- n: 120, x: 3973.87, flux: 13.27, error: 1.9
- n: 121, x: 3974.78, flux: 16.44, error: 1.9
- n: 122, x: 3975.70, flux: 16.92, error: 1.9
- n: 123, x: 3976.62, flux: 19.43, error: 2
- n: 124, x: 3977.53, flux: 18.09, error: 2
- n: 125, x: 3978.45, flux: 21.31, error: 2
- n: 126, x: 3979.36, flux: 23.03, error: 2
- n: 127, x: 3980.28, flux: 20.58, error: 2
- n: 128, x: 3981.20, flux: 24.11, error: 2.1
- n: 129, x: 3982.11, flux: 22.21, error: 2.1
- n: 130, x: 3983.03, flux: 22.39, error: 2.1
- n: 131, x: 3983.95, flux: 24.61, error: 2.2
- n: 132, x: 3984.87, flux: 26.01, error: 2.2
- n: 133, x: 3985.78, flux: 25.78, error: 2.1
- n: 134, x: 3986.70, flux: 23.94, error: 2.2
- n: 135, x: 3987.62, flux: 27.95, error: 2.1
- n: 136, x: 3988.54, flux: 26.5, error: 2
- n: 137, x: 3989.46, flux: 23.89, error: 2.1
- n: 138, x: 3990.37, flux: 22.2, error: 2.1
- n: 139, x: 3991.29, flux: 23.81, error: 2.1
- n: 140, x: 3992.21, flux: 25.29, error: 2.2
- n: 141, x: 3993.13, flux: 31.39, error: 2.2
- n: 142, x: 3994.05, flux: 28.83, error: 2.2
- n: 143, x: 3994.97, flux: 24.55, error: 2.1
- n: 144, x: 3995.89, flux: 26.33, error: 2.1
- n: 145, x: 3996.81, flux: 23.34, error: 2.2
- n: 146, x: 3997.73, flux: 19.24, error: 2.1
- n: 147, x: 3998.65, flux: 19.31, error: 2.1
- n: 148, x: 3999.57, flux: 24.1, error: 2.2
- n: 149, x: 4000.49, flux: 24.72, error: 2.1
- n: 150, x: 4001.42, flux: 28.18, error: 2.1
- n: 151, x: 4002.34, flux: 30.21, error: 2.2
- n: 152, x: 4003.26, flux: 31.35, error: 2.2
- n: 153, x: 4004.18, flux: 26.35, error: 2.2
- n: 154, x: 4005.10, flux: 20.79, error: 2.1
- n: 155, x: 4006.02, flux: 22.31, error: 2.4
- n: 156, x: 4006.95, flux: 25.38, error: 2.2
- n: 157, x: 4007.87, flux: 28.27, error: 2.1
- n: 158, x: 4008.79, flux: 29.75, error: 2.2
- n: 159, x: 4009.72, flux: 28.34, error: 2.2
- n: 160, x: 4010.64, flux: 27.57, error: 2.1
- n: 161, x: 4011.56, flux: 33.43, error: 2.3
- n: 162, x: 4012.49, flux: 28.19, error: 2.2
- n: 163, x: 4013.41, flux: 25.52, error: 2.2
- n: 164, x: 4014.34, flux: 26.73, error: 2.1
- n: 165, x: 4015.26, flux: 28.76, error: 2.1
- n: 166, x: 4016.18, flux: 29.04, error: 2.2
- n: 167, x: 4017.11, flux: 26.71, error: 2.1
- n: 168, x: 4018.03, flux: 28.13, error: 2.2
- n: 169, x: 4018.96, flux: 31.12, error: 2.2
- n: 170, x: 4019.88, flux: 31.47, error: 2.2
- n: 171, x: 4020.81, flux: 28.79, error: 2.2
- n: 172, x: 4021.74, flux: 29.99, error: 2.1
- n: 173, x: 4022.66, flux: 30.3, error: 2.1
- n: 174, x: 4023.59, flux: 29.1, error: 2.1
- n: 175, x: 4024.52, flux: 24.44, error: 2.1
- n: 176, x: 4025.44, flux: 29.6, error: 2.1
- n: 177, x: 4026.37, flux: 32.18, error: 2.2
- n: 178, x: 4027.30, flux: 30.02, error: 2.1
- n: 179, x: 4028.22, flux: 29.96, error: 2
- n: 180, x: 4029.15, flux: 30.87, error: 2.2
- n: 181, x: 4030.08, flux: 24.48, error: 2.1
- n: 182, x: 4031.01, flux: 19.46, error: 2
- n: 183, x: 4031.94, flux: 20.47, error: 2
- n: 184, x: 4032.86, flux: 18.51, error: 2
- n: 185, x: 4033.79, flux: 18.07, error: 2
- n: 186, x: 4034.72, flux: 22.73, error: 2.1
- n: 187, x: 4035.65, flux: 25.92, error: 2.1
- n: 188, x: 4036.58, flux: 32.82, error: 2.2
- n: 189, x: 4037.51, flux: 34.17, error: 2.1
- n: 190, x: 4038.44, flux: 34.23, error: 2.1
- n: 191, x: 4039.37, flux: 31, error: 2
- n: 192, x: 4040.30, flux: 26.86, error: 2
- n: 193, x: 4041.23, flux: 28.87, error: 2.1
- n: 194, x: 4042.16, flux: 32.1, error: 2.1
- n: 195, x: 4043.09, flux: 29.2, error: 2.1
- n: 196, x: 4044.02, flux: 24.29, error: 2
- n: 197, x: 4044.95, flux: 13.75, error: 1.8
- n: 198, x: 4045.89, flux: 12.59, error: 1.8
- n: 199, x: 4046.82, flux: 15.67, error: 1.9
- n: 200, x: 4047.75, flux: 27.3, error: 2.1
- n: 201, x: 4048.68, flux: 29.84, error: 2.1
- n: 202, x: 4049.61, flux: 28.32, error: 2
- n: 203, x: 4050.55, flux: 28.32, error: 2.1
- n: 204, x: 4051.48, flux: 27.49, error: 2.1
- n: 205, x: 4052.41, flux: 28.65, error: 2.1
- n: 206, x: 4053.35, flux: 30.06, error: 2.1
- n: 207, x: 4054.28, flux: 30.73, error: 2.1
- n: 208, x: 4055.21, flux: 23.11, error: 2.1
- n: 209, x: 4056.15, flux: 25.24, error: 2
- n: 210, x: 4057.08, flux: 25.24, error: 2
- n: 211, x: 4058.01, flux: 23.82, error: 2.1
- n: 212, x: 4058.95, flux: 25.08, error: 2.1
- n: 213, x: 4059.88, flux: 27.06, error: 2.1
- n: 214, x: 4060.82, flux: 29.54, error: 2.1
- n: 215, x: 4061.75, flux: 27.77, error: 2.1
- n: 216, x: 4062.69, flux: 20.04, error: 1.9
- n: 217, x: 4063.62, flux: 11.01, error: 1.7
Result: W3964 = 2.4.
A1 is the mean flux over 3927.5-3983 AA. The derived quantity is 11.8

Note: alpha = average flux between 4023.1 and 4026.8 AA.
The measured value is 28.8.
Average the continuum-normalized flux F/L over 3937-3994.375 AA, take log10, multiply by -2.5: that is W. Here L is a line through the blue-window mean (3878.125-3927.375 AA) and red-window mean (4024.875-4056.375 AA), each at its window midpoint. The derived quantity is 0.27 mag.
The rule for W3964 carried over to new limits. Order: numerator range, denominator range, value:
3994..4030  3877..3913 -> 1.88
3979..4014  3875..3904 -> 1.83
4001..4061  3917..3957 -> 2.36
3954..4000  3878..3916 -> 1.17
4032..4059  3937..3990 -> 1.74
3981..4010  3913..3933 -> 2.11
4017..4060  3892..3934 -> 1.94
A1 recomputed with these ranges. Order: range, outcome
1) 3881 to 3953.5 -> 13.2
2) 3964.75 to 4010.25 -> 20.7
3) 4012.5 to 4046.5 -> 27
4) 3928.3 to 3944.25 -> 6.25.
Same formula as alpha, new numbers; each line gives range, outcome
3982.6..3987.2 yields 24.6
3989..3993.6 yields 25.4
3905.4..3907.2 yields 12.2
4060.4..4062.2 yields 28.7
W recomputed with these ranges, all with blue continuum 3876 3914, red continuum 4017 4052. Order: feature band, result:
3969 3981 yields 0.44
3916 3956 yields 0.50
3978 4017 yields -0.09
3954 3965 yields 0.48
